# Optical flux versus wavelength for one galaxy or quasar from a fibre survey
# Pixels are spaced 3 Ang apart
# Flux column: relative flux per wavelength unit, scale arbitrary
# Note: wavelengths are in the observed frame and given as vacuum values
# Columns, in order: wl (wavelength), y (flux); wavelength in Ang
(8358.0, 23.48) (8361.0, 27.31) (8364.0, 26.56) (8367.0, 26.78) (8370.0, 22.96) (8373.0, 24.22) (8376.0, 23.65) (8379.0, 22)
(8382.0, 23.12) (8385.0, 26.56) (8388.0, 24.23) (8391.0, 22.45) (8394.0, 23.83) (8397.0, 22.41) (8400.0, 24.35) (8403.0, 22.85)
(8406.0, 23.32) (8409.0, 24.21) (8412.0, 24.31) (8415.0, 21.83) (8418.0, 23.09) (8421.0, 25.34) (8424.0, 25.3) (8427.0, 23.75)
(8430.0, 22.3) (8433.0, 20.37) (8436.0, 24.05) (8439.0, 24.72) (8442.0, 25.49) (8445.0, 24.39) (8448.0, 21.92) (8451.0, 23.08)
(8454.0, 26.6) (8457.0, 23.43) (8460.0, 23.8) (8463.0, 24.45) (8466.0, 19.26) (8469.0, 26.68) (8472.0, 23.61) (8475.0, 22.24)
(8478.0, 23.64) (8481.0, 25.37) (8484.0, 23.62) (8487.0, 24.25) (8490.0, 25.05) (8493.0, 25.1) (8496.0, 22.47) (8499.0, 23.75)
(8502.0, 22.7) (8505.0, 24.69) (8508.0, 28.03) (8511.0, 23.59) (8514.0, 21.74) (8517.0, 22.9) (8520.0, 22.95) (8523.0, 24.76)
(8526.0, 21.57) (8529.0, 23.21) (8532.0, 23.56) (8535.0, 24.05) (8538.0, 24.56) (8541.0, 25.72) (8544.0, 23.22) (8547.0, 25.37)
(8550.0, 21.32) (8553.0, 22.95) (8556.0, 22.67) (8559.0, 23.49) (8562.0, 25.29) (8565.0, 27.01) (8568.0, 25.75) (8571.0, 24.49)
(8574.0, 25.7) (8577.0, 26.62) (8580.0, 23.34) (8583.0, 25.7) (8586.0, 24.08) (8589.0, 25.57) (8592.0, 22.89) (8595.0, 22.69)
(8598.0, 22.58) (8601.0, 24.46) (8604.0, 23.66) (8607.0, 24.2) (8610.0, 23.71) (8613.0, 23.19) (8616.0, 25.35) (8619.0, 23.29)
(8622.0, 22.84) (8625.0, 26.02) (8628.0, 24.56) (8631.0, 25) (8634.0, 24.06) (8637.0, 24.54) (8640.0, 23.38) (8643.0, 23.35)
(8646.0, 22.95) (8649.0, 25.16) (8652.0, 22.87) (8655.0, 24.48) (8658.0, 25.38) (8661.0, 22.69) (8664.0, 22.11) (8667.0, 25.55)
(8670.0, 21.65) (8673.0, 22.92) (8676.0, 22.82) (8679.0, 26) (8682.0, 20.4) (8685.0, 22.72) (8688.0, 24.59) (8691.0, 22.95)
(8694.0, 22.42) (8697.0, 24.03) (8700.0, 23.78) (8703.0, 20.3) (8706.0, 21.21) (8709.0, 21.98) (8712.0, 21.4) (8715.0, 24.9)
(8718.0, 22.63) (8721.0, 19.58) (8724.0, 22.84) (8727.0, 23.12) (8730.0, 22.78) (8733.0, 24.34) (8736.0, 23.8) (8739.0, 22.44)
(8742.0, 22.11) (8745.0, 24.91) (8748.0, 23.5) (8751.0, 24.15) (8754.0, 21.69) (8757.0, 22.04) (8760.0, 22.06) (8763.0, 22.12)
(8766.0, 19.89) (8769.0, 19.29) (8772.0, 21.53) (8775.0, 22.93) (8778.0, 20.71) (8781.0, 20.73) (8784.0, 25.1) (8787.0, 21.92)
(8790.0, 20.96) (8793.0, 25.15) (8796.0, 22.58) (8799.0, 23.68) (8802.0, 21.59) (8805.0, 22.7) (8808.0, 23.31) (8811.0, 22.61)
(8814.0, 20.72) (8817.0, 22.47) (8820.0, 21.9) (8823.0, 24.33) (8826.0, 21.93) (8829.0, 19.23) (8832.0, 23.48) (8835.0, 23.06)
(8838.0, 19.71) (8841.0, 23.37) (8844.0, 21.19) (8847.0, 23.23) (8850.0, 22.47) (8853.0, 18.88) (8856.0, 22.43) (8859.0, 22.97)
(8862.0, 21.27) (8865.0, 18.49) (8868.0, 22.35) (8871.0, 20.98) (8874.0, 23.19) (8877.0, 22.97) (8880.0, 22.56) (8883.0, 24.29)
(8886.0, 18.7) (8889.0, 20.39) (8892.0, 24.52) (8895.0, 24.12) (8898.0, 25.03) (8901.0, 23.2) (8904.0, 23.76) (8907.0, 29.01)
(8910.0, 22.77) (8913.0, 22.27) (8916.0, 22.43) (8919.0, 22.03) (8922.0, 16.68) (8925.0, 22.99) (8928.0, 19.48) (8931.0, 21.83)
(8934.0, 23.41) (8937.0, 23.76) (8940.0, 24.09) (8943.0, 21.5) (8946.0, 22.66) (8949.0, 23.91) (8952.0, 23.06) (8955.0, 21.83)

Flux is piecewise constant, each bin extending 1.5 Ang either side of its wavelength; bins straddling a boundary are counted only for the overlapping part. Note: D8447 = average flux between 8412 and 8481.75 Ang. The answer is 23.7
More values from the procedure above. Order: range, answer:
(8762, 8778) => 21.1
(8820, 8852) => 22.1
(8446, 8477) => 23.5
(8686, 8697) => 23.4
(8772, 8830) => 22.4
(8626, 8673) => 23.8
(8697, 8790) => 22.3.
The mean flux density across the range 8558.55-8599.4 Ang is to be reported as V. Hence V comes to 24.7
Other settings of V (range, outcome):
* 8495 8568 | 23.9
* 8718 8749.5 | 22.9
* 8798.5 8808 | 22.7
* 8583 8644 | 24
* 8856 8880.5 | 21.9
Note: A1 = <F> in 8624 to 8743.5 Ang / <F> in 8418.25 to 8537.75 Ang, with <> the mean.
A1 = 1.0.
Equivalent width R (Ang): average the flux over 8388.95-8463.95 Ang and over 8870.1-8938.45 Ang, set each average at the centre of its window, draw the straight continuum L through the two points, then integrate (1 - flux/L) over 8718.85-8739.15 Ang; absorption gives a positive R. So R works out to 0.3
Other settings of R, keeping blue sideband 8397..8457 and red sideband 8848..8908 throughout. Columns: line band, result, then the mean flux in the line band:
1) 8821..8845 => 0.63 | 22.1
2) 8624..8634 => -0.78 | 25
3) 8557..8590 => -2.57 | 25.1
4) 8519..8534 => 0.13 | 23.2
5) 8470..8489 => -0.26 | 23.9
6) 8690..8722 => 0.92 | 22.3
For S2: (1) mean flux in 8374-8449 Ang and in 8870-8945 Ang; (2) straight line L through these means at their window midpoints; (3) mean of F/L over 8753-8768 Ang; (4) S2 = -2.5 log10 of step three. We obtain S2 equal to 0.07 mag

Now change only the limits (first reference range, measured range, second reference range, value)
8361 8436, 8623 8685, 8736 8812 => -0.042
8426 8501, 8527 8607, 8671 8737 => -0.041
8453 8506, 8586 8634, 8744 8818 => -0.037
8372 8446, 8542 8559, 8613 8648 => 0.034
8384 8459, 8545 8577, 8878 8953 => -0.047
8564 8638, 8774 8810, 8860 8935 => 0.023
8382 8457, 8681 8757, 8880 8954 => 0.019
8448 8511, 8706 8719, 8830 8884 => 0.011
